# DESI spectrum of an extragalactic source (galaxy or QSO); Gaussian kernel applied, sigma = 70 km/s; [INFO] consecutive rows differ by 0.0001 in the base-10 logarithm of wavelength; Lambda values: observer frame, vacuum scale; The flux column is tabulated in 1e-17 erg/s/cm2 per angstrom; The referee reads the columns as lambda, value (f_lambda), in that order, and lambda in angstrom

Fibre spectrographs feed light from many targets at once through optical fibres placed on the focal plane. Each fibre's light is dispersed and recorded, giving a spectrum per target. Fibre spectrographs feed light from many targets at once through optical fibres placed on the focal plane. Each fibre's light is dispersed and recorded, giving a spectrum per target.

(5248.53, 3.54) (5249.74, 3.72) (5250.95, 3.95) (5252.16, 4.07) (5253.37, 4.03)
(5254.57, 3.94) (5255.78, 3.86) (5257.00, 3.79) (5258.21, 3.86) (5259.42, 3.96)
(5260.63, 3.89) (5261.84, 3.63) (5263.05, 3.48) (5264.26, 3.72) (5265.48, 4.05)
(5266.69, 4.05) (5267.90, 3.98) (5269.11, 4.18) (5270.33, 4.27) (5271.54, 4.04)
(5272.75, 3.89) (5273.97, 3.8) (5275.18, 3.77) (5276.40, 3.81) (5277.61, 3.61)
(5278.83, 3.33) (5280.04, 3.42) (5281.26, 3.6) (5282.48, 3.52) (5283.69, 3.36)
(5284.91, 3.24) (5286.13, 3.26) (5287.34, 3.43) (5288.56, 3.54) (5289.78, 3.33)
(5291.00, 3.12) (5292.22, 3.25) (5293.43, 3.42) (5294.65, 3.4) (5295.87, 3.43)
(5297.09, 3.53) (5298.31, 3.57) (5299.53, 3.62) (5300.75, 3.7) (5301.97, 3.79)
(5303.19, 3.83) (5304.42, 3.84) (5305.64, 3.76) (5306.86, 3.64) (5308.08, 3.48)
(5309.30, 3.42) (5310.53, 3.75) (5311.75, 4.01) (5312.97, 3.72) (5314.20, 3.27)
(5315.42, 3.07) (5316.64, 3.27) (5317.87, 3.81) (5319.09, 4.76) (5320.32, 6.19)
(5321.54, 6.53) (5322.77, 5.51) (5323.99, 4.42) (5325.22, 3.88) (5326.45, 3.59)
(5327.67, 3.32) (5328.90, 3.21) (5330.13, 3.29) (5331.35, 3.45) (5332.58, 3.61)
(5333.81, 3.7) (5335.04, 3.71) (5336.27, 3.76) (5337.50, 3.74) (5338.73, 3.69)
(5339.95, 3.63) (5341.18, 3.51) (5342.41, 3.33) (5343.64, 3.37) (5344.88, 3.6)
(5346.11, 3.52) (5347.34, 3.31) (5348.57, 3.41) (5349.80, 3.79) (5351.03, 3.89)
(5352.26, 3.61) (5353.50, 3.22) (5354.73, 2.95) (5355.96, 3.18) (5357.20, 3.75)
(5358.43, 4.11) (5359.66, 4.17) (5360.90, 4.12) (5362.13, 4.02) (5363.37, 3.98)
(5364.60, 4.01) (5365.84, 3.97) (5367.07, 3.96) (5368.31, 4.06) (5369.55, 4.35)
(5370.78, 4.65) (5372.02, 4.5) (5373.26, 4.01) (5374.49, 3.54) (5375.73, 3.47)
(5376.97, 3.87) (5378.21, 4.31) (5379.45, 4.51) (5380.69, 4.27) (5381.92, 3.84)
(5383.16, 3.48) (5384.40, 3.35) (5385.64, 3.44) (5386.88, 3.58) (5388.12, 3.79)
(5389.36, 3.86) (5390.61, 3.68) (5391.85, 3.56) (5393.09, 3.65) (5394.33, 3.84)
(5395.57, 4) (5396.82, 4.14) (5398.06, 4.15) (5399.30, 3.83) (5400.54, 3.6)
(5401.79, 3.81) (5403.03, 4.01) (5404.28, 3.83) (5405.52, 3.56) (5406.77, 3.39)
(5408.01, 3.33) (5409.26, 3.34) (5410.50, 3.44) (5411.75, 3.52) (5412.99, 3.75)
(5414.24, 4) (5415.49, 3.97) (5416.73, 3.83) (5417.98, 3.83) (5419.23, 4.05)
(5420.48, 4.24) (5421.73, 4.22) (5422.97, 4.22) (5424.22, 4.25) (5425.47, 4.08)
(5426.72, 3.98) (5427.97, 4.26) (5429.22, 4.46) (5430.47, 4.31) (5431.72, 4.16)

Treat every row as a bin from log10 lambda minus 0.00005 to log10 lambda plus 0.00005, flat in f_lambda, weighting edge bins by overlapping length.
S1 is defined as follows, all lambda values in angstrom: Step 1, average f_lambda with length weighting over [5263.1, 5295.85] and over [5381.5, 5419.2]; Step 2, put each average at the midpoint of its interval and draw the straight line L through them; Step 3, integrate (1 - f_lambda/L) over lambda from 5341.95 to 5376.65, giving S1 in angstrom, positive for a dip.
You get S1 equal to -0.9 angstrom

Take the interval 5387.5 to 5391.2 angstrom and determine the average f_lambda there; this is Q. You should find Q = 3.77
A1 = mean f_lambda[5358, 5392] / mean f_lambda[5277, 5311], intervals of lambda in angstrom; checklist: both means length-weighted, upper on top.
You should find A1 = 1.13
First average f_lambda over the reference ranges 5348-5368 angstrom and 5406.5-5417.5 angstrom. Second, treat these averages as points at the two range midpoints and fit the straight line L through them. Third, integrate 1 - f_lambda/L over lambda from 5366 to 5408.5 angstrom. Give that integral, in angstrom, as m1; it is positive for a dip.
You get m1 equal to -1.9 angstrom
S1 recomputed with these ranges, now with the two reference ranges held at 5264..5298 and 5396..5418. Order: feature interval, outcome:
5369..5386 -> -1.2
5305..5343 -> -2.2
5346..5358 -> 0.7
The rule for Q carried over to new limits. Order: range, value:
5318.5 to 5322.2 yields 5.82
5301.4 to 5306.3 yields 3.8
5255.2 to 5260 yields 3.86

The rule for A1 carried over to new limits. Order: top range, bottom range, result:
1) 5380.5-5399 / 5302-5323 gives 0.92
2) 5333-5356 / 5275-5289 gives 1.01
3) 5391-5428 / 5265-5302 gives 1.06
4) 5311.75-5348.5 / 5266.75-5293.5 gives 1.07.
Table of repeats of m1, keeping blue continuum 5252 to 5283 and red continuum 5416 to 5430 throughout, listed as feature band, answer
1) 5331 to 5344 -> 1.20 angstrom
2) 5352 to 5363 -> 0.86 angstrom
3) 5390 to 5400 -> 0.55 angstrom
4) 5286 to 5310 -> 2.24 angstrom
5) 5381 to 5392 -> 1.13 angstrom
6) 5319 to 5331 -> -1.51 angstrom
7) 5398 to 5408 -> 0.90 angstrom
